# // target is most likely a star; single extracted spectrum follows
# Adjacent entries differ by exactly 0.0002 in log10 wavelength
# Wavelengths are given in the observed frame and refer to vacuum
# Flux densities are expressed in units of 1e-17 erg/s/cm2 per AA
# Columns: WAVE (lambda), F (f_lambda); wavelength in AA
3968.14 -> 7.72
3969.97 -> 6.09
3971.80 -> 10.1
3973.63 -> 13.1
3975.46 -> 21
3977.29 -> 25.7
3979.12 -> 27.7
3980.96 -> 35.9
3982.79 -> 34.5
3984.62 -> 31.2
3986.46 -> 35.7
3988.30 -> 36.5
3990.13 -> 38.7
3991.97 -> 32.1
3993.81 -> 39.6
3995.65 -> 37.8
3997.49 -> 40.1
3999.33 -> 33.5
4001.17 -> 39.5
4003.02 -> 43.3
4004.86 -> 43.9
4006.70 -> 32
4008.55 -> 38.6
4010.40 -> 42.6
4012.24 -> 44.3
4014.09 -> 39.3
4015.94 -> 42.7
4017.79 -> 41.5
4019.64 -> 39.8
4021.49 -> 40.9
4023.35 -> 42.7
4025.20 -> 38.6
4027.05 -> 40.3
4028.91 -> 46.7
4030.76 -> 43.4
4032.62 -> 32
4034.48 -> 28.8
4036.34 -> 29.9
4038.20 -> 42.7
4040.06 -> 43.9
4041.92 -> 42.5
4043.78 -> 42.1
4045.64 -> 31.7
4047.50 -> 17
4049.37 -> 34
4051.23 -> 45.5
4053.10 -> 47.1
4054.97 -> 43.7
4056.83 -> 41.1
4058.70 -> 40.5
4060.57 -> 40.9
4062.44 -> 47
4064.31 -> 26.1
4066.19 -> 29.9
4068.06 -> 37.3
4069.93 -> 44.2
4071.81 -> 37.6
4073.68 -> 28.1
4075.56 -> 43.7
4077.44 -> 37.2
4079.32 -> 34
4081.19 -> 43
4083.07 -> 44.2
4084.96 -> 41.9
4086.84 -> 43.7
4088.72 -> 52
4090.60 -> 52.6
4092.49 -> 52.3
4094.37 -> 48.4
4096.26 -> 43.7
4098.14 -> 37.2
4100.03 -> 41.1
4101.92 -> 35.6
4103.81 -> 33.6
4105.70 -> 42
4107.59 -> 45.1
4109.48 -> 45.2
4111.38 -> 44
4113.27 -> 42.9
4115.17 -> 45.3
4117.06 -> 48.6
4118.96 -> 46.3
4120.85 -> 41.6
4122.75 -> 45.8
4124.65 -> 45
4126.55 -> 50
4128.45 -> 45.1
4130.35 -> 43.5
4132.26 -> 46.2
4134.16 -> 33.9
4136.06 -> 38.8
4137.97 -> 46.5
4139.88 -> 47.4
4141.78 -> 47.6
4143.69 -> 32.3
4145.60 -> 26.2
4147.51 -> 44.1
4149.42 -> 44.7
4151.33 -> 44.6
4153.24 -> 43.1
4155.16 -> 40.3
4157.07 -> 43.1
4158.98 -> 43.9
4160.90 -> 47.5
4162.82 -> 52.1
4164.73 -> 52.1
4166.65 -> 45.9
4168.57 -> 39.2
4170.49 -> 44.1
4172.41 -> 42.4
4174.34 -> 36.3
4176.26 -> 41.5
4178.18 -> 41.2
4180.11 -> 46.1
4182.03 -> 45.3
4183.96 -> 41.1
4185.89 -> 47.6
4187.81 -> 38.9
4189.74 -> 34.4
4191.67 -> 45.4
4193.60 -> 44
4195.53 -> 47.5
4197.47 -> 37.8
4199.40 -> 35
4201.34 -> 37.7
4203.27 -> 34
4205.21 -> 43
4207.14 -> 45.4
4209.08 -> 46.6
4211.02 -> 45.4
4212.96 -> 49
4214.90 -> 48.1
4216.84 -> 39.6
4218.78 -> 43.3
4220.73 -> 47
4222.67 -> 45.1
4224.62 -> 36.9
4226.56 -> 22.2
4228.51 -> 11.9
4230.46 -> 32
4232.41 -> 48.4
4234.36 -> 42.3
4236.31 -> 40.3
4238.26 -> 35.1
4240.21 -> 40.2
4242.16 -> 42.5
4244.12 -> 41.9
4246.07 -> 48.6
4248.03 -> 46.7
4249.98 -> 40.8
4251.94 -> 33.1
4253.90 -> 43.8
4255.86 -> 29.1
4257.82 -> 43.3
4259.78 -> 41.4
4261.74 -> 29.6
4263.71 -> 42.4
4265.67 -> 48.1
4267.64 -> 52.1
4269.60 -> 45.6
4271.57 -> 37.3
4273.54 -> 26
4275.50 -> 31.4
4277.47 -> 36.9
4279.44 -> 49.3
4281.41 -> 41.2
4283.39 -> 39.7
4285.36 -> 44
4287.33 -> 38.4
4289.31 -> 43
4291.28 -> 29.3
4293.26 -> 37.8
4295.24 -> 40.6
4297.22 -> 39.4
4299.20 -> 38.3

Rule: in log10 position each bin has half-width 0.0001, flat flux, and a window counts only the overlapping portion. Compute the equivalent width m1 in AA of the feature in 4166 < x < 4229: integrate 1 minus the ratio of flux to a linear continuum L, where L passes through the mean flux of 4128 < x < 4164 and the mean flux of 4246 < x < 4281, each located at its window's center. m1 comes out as 0.8 AA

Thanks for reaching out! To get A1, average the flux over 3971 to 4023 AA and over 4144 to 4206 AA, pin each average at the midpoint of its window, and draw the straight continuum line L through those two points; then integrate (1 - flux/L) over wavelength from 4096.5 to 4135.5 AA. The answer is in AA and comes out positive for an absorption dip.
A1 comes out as -3.0 AA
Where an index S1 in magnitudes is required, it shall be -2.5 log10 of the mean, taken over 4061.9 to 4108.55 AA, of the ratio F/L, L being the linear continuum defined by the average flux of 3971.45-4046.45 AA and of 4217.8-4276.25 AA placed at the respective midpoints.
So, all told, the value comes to -0.10 mag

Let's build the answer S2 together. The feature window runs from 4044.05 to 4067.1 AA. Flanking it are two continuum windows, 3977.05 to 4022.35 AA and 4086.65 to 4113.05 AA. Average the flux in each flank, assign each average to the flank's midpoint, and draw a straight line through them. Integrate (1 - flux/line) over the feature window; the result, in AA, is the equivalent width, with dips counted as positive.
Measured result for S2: 2.2 AA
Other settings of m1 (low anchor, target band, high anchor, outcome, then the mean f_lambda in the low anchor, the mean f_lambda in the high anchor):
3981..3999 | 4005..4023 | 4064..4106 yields -1.5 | 36.2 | 40.6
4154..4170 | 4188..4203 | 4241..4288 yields 1.4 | 45.4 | 40.6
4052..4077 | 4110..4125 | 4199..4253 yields -2.1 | 39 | 40.1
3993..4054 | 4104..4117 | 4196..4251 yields -1.4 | 39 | 40.3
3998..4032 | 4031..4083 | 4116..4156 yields 4.8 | 40.7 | 42.9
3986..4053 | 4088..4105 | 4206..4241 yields -2.1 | 38.6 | 39.9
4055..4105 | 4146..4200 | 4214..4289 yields -3.9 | 40.7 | 39.6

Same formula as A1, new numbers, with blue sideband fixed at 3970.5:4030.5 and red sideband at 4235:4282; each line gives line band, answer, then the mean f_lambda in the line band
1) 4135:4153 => -1.4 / 41.4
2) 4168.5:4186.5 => -1.7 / 42.5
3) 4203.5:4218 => -1.9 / 44.7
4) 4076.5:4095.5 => -3.9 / 44.9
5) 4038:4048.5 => 0.1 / 36.2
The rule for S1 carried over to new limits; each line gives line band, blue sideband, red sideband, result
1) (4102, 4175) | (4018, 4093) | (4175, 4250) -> -0.07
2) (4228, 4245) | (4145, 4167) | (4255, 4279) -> 0.07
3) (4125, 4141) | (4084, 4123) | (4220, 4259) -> -0.03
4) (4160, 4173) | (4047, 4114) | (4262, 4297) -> -0.15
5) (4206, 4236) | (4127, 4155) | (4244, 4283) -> 0.02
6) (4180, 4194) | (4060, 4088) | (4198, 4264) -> -0.08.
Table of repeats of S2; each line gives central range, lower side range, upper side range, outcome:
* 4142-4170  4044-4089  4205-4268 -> -2.3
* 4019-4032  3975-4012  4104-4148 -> -1.4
